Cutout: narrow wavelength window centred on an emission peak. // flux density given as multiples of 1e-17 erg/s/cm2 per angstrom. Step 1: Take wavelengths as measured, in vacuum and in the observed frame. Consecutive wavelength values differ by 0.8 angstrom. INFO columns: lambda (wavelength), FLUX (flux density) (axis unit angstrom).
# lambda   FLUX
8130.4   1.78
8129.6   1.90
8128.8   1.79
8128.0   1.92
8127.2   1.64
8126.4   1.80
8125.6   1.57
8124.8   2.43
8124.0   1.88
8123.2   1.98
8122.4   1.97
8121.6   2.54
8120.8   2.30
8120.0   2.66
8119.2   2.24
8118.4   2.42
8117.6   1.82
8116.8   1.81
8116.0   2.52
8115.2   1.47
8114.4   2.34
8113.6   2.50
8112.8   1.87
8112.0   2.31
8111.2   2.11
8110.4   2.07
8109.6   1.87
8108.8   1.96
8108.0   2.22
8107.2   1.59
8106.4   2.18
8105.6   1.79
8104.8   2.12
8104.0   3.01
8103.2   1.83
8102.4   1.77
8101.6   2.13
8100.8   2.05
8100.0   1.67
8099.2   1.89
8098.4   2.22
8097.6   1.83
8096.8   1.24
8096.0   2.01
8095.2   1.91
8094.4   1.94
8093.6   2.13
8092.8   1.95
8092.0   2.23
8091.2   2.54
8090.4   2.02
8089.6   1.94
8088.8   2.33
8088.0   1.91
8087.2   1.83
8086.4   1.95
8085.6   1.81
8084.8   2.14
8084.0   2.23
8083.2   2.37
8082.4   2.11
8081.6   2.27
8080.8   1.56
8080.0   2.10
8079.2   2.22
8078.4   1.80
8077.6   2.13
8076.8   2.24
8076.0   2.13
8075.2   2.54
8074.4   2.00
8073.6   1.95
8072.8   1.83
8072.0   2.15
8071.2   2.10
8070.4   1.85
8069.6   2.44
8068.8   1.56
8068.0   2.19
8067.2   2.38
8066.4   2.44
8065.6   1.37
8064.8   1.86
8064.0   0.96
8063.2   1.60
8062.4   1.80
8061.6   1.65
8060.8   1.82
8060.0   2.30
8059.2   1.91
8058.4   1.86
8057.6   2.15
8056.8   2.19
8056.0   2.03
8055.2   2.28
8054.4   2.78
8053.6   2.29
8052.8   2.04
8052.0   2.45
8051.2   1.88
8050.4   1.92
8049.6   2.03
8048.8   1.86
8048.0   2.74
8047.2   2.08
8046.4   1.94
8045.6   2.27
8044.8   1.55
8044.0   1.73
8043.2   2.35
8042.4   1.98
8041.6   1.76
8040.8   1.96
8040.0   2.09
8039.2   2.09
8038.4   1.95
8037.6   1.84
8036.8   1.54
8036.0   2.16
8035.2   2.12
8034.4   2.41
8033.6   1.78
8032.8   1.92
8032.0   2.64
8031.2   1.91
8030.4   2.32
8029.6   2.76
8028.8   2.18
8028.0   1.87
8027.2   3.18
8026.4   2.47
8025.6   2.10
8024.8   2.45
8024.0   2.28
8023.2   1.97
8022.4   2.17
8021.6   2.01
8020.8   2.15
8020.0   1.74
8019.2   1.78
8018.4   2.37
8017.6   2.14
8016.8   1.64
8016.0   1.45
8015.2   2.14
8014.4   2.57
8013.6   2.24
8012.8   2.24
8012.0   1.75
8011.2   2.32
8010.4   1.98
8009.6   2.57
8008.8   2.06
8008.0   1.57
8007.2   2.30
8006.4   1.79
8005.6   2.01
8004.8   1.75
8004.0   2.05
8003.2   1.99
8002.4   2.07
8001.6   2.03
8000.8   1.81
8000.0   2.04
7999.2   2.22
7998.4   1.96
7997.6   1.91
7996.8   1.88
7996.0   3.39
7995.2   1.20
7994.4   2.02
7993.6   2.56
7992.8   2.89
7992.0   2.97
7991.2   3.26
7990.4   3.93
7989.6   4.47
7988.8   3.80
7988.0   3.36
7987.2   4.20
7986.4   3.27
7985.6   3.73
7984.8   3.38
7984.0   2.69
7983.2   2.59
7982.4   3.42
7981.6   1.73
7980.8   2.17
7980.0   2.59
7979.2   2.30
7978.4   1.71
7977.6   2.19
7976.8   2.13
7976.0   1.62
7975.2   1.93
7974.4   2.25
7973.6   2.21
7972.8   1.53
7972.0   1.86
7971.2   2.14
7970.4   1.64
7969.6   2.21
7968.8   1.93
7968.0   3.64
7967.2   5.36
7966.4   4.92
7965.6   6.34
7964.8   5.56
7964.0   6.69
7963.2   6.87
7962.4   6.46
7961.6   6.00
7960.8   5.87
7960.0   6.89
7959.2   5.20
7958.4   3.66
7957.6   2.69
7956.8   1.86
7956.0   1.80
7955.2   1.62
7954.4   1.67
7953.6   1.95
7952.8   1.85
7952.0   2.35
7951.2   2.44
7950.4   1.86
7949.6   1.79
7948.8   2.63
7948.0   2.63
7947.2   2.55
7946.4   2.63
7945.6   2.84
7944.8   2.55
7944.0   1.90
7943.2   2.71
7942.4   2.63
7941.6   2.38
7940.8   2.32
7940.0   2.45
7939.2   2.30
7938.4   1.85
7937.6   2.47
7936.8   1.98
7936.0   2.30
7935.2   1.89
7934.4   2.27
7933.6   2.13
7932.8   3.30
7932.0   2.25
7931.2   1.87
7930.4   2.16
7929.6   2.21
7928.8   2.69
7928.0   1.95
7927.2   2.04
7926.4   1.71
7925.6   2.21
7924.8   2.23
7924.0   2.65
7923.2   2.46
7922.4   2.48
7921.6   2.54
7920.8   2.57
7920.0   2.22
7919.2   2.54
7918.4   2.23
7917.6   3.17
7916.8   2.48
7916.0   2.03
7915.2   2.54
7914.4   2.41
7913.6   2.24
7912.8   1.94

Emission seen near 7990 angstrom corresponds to [N II] 6583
